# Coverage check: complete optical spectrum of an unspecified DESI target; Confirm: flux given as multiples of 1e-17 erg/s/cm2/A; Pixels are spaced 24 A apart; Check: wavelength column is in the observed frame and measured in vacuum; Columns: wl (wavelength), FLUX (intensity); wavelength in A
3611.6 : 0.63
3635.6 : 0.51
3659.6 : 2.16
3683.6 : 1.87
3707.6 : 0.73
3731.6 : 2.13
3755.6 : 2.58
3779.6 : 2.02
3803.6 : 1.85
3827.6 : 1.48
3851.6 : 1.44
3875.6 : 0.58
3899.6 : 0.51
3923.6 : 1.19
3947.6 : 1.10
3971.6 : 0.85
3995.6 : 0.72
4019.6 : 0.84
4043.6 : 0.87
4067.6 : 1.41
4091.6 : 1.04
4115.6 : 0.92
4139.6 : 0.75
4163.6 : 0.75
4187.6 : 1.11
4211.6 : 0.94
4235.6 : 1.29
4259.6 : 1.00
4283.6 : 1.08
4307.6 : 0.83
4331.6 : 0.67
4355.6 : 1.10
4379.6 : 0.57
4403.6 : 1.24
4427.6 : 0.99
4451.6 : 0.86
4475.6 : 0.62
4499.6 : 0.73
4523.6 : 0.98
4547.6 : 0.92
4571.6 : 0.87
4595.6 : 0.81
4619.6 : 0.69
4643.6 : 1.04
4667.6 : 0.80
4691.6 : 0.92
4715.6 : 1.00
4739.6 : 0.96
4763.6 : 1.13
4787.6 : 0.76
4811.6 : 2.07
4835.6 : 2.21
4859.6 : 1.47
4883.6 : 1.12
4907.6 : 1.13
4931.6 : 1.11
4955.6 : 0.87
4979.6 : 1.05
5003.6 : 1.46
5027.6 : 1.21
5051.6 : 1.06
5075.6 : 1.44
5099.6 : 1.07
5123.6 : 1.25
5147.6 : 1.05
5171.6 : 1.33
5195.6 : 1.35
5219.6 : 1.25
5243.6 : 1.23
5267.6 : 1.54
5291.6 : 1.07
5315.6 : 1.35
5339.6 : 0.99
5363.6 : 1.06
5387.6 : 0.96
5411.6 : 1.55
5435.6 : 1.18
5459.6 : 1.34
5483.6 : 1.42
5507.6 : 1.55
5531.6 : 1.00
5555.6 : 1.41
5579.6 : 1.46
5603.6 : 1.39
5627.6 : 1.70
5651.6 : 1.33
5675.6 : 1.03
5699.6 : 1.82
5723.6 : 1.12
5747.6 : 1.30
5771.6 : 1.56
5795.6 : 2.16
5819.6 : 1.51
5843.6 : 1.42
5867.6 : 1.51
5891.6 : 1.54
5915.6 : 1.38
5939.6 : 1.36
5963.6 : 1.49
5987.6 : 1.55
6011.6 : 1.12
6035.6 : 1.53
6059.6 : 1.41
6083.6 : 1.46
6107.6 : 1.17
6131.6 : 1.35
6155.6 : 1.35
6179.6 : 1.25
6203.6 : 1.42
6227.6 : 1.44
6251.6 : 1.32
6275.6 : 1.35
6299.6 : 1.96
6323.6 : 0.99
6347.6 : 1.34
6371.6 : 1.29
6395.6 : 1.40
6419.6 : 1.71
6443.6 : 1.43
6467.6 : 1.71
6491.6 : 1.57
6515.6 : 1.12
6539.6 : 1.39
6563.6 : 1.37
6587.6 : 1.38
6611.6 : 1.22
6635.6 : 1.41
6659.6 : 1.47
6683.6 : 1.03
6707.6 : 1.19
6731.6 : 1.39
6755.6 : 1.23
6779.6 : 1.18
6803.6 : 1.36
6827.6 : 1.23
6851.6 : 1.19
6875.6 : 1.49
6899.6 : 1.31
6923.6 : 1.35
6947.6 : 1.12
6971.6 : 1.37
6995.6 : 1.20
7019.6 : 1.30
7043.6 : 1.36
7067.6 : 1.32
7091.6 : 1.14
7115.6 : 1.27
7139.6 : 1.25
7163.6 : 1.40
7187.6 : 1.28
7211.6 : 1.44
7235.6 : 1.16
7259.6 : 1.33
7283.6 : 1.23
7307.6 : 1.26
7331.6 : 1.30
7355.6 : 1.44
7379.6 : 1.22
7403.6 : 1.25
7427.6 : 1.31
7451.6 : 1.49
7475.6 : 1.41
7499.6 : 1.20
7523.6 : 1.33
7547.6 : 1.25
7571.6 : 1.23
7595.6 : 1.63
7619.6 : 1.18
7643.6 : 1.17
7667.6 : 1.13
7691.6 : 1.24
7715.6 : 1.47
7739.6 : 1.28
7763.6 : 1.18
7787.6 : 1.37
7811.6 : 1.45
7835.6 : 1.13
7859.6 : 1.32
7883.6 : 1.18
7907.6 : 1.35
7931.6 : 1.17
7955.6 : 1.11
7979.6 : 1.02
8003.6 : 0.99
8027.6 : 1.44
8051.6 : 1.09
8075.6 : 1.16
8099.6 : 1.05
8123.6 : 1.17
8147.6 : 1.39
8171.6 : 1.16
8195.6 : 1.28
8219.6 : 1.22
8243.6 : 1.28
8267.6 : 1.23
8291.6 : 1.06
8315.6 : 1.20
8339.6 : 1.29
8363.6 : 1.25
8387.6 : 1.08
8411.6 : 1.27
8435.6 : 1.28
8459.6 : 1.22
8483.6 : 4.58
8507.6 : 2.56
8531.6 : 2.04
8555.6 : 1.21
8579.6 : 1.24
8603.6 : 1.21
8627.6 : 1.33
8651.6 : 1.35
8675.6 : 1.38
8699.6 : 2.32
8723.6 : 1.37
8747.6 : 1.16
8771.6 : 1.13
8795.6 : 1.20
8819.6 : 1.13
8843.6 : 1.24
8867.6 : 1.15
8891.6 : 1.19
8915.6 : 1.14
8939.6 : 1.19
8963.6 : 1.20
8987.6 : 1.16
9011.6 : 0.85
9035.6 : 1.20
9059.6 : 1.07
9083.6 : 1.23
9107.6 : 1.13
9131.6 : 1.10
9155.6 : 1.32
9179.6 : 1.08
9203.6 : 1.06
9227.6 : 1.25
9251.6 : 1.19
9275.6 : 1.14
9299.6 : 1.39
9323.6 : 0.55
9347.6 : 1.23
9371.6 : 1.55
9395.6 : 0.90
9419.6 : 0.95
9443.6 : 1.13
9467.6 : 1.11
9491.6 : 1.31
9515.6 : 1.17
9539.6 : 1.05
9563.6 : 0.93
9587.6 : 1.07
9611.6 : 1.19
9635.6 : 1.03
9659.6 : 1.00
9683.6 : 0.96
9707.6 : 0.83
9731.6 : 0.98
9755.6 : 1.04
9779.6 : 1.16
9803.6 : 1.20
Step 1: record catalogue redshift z 0.29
